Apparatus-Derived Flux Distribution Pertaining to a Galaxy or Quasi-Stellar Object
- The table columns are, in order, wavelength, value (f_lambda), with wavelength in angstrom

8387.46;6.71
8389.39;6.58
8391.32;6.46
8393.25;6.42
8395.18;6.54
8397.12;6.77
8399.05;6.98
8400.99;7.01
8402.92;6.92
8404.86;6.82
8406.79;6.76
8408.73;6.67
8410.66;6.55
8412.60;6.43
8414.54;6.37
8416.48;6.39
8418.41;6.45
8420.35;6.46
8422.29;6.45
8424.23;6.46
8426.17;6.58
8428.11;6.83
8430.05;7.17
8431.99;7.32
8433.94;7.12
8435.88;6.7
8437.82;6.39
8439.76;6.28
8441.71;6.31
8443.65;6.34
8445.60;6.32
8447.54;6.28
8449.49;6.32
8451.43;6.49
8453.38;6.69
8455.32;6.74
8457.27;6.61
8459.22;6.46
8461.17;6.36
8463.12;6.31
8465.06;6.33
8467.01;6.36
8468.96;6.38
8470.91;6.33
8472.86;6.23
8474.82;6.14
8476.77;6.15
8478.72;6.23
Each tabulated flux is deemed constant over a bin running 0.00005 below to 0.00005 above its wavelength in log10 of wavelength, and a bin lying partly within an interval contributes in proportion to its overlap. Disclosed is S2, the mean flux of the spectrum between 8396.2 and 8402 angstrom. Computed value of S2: 6.92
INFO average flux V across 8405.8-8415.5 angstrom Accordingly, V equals 6.56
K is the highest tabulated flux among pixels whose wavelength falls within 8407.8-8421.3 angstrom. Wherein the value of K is 6.67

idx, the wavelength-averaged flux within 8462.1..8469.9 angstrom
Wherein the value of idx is 6.35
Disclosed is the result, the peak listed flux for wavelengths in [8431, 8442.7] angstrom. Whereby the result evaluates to 7.32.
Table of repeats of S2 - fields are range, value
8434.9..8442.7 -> 6.43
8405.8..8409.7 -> 6.73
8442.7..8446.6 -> 6.33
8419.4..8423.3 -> 6.45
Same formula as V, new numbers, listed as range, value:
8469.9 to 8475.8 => 6.23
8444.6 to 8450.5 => 6.31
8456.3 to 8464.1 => 6.44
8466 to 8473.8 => 6.33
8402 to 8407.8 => 6.83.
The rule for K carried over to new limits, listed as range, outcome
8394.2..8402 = 7.01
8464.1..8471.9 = 6.38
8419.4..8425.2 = 6.46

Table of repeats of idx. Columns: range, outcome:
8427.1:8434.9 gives 7.1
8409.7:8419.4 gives 6.44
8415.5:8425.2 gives 6.44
